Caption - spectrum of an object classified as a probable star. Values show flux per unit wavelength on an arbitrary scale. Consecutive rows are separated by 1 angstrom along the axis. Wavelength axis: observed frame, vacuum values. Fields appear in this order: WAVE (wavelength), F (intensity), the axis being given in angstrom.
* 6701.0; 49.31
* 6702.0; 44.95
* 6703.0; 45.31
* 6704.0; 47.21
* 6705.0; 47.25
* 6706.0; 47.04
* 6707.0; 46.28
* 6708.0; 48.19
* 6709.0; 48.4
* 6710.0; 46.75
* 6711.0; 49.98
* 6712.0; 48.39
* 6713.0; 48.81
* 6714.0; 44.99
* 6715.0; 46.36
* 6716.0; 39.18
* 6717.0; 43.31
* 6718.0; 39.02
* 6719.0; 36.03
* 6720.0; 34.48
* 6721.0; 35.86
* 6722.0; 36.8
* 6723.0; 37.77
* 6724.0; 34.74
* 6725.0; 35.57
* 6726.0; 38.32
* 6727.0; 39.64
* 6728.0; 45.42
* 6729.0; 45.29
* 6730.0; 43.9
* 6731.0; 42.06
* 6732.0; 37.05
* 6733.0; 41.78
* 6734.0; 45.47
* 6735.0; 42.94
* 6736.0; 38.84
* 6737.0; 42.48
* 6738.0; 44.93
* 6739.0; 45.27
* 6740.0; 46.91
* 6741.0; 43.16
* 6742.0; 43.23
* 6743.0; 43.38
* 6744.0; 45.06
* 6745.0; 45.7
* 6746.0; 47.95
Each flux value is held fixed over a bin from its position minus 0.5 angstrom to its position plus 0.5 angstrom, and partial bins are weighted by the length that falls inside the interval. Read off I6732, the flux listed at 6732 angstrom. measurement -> 37.05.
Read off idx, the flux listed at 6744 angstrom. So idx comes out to 45.06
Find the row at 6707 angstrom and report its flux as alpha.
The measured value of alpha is 46.28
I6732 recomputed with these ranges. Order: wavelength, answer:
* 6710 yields 46.75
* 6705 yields 47.25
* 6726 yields 38.32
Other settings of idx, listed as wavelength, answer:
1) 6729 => 45.29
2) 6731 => 42.06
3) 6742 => 43.23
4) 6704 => 47.21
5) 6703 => 45.31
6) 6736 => 38.84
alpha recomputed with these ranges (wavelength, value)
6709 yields 48.4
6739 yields 45.27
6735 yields 42.94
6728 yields 45.42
